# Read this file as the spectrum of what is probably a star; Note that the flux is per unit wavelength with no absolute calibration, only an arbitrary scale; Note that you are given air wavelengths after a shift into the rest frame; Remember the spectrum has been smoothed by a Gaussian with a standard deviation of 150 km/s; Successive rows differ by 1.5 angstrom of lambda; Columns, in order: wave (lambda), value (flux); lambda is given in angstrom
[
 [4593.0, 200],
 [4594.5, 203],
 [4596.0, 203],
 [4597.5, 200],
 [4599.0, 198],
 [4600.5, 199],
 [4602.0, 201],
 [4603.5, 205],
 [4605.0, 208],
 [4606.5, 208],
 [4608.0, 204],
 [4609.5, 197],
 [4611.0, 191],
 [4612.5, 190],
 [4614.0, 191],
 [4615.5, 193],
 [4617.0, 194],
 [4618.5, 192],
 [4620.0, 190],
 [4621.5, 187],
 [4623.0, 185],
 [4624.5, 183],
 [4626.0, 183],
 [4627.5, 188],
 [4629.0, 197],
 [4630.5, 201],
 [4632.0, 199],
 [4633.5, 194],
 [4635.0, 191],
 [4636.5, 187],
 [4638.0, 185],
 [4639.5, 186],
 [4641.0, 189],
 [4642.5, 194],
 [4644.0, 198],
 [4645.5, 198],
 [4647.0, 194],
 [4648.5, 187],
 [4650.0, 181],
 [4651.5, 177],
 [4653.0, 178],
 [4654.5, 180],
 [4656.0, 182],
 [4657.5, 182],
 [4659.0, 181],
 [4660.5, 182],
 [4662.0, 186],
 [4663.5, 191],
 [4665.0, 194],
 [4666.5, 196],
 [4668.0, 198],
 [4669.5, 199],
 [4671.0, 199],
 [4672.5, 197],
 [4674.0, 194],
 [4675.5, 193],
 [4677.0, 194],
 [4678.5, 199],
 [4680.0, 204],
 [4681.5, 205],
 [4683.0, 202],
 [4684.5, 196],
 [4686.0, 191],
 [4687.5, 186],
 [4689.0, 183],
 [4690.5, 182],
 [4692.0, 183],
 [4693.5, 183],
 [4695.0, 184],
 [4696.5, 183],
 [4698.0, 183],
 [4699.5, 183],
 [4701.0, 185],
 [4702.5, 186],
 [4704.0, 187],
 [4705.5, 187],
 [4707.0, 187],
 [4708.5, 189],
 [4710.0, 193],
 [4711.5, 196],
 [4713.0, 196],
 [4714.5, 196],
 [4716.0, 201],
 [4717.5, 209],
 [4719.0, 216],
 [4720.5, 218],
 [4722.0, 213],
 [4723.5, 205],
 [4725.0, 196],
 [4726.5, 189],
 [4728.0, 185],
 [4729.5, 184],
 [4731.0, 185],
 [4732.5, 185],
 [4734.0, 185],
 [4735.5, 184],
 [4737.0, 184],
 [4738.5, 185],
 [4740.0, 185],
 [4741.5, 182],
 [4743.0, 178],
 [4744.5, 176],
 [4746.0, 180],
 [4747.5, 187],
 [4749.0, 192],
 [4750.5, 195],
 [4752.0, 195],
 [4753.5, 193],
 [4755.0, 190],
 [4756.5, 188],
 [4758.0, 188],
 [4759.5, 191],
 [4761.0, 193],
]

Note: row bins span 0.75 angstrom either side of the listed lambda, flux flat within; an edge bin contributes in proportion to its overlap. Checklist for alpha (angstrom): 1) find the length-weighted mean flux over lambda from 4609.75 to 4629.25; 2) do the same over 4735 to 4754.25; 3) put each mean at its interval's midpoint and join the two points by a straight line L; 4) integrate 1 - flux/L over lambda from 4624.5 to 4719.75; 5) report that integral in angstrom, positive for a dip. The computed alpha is -1.5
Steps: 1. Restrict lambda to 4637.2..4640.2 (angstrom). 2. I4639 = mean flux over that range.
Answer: 186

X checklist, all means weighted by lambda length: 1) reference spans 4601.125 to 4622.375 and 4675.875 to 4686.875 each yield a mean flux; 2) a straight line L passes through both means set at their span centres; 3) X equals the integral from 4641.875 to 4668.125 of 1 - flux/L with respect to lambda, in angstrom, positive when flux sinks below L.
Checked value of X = 1.4 angstrom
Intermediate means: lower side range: 196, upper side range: 198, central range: 187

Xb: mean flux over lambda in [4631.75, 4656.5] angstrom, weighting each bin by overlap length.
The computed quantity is 188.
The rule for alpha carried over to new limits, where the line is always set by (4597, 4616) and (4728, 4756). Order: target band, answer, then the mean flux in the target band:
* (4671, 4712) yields 0.1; 190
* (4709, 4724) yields -1.3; 204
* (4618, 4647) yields 0.8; 191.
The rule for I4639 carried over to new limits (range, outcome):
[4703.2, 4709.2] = 187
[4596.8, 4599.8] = 199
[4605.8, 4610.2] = 203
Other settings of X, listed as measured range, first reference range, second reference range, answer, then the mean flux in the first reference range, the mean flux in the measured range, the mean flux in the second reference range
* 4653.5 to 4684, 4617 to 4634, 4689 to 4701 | -1.1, 191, 193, 183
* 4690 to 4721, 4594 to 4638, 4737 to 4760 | -0.4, 195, 192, 187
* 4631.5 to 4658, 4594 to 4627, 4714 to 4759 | 0.9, 196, 188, 192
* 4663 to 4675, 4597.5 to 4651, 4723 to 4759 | -0.3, 193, 196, 187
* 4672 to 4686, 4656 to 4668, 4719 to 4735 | -0.6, 188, 198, 195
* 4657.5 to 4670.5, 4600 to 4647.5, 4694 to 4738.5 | 0.2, 194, 191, 192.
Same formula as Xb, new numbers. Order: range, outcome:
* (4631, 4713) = 190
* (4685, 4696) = 185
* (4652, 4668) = 186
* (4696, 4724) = 195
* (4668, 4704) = 191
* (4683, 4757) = 190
